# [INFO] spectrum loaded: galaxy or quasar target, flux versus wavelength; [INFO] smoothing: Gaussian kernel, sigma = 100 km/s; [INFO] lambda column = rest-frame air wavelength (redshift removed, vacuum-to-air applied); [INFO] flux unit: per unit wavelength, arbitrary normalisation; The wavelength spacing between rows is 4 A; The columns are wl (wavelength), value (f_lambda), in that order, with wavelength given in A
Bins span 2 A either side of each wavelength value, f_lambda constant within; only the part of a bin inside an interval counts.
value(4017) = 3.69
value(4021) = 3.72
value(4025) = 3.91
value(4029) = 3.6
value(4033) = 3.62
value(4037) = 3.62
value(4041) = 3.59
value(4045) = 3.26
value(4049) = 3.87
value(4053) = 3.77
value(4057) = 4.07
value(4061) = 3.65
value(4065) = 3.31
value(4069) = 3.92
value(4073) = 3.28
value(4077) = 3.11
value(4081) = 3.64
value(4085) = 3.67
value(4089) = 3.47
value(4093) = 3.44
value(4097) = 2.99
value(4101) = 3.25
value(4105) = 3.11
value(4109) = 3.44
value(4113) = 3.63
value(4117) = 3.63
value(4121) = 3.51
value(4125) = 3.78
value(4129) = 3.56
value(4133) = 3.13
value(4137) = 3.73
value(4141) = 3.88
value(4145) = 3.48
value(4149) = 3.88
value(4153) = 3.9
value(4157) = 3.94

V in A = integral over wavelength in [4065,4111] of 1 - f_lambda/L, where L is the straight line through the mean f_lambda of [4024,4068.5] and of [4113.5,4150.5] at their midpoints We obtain 3.2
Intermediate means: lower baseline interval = 3.66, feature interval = 3.39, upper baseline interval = 3.62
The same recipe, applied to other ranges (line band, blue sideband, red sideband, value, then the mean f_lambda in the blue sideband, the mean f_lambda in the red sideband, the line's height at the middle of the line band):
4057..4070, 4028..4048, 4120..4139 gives -0.5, 3.55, 3.54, 3.55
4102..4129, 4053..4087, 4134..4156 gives 1.3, 3.59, 3.75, 3.69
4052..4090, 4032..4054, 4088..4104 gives -1.7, 3.62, 3.27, 3.43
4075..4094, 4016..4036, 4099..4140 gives 0.5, 3.7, 3.49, 3.57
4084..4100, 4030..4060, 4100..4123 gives 0.7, 3.68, 3.44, 3.51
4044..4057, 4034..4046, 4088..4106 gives -1.0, 3.52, 3.25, 3.47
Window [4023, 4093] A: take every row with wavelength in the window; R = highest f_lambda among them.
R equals 4.07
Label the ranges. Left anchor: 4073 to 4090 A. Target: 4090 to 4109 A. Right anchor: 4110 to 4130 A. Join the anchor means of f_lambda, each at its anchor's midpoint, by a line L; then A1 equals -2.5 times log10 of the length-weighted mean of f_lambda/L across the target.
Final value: 0.09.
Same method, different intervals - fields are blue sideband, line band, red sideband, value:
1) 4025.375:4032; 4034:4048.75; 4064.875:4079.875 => 0.019 mag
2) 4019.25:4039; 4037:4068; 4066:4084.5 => -0.019 mag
